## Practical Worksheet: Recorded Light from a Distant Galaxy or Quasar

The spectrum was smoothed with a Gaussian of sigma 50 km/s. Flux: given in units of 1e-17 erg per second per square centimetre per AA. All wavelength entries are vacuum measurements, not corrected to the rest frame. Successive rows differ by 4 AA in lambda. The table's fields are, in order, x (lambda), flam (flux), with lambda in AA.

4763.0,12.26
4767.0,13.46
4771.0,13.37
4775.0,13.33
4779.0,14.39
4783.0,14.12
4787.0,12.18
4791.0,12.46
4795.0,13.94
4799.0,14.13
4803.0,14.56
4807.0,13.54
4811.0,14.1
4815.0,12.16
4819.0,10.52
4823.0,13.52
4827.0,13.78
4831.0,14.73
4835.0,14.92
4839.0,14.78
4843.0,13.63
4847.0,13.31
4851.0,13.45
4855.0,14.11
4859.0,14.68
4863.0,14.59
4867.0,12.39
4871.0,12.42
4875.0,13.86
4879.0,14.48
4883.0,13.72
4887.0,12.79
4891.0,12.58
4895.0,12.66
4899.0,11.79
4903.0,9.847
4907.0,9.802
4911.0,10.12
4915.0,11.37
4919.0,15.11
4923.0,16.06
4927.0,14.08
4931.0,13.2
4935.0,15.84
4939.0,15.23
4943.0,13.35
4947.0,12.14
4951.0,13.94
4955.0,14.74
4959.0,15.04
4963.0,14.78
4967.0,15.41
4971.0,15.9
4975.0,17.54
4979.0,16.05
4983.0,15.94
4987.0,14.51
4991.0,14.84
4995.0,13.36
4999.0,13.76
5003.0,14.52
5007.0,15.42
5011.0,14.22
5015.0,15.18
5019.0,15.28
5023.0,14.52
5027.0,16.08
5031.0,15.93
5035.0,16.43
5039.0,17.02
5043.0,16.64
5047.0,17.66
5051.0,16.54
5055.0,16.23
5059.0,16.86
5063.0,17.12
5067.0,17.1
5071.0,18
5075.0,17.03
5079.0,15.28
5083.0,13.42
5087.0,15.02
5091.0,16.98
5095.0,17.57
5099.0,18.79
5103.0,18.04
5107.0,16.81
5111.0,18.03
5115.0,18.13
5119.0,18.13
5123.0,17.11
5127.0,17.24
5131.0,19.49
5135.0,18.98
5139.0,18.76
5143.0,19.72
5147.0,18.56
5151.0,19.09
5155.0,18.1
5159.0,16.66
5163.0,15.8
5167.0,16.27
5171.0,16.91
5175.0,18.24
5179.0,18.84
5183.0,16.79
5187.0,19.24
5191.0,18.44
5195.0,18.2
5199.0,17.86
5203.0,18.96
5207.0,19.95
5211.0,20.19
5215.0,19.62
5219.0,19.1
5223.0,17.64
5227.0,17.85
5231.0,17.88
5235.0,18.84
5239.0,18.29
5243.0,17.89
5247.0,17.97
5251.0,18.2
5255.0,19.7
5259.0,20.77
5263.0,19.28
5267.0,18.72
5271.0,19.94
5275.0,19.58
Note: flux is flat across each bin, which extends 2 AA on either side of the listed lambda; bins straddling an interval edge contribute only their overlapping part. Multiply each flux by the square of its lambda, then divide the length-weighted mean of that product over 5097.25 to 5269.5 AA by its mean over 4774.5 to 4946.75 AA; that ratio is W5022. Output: 1.56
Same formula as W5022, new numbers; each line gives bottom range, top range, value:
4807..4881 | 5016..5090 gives 1.30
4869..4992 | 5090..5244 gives 1.44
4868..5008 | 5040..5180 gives 1.34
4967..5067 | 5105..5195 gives 1.20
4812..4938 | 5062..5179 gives 1.46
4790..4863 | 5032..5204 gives 1.43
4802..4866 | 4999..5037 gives 1.19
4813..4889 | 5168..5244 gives 1.56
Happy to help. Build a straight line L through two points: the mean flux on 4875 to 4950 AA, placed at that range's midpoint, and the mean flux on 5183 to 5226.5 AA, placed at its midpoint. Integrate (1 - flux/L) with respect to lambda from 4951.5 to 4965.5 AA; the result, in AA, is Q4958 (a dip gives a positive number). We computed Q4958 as -0.83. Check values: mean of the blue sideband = 13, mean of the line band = 14.8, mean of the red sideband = 18.8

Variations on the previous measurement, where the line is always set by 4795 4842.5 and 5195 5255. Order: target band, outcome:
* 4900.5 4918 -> 5.0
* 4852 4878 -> 1.0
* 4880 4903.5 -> 3.4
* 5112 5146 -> -1.9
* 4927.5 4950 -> 1.8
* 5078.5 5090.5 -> 1.5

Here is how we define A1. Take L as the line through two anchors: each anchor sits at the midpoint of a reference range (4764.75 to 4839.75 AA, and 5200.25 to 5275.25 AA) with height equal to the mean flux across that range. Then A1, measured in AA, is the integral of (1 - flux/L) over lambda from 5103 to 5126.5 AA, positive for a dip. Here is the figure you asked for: -0.31 AA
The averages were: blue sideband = 13.6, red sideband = 18.9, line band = 17.7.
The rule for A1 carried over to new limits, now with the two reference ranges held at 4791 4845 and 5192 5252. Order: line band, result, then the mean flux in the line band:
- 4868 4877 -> 0.8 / 13.1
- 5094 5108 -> -0.6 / 17.9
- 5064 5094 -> 1.1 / 16.2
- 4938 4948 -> 1.1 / 13.6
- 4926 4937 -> 0.5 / 14.4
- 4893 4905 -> 2.6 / 11.4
